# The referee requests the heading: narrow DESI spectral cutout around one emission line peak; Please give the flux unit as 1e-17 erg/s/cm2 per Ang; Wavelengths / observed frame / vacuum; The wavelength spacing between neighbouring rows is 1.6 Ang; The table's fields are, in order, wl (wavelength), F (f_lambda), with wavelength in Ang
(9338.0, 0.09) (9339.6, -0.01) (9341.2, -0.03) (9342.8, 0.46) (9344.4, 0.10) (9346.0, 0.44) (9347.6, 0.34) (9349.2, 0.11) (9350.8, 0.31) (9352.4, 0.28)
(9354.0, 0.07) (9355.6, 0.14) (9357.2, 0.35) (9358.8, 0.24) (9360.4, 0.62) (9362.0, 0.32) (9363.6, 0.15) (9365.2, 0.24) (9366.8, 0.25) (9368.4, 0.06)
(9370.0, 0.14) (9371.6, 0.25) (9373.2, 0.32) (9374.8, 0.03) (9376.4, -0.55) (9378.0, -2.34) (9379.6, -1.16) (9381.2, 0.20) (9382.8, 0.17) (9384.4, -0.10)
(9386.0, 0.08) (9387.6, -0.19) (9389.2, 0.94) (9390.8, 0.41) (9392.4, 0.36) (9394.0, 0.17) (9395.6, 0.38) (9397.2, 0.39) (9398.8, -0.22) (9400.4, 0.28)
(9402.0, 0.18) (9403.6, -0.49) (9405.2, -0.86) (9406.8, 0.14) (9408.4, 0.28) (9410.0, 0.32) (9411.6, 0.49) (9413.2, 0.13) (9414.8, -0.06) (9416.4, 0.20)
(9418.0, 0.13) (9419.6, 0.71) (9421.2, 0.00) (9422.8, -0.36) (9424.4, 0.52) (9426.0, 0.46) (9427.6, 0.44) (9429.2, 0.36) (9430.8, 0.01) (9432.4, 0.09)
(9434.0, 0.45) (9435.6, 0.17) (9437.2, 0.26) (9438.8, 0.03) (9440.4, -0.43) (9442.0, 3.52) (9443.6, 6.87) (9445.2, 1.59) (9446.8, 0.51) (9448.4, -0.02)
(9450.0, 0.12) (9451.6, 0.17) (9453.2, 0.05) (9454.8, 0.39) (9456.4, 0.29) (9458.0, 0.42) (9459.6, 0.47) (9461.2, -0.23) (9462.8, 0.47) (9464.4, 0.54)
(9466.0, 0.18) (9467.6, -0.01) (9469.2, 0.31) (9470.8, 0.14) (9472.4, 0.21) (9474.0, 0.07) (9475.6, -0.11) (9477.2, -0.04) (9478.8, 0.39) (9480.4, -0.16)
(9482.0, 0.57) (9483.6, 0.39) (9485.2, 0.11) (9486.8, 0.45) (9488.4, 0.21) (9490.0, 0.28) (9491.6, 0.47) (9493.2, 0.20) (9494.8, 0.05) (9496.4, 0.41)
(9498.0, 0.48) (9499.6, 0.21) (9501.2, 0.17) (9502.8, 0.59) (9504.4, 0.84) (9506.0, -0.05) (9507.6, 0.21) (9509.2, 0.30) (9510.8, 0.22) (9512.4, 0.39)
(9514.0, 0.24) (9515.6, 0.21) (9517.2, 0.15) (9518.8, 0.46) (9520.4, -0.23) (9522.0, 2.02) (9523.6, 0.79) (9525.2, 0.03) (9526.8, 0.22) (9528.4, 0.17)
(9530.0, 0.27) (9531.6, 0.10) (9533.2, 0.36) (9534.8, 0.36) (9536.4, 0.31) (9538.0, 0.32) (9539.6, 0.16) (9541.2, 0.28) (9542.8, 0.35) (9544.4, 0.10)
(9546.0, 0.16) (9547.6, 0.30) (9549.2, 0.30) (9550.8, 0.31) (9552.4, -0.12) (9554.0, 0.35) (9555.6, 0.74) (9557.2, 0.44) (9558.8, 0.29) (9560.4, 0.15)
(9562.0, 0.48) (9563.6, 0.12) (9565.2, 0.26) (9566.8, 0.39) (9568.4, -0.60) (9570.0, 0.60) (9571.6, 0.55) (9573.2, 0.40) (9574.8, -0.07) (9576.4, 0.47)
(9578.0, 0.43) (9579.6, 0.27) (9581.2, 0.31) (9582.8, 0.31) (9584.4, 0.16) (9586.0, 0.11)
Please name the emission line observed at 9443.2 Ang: H-beta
